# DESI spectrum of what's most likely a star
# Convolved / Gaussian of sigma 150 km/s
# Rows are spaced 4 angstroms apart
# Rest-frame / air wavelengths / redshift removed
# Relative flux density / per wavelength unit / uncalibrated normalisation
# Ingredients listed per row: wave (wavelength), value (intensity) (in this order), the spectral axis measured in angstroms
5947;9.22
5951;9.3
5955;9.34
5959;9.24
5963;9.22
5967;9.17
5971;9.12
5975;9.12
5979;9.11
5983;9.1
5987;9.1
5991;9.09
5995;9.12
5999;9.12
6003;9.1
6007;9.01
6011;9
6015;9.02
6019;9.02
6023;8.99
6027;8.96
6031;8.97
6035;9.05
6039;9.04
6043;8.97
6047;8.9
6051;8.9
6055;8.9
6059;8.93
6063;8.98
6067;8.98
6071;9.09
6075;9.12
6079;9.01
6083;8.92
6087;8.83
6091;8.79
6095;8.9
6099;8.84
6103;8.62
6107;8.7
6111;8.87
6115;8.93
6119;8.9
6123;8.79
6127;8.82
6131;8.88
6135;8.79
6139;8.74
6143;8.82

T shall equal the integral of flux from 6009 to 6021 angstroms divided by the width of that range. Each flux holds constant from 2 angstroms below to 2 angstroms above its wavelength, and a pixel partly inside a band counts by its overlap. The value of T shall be 9.01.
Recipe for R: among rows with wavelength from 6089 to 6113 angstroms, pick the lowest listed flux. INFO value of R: 8.62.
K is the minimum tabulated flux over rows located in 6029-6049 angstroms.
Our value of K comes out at 8.9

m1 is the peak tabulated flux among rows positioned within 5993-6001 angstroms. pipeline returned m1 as 9.12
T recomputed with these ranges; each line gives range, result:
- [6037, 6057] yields 8.94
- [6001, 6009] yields 9.05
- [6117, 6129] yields 8.84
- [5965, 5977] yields 9.14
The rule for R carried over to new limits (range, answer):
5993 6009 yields 9.01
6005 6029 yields 8.96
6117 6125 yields 8.79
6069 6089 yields 8.83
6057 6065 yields 8.93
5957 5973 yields 9.12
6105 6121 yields 8.7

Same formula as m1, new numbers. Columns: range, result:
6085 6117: 8.93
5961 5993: 9.22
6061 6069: 8.98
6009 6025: 9.02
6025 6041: 9.05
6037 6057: 9.04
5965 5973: 9.17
